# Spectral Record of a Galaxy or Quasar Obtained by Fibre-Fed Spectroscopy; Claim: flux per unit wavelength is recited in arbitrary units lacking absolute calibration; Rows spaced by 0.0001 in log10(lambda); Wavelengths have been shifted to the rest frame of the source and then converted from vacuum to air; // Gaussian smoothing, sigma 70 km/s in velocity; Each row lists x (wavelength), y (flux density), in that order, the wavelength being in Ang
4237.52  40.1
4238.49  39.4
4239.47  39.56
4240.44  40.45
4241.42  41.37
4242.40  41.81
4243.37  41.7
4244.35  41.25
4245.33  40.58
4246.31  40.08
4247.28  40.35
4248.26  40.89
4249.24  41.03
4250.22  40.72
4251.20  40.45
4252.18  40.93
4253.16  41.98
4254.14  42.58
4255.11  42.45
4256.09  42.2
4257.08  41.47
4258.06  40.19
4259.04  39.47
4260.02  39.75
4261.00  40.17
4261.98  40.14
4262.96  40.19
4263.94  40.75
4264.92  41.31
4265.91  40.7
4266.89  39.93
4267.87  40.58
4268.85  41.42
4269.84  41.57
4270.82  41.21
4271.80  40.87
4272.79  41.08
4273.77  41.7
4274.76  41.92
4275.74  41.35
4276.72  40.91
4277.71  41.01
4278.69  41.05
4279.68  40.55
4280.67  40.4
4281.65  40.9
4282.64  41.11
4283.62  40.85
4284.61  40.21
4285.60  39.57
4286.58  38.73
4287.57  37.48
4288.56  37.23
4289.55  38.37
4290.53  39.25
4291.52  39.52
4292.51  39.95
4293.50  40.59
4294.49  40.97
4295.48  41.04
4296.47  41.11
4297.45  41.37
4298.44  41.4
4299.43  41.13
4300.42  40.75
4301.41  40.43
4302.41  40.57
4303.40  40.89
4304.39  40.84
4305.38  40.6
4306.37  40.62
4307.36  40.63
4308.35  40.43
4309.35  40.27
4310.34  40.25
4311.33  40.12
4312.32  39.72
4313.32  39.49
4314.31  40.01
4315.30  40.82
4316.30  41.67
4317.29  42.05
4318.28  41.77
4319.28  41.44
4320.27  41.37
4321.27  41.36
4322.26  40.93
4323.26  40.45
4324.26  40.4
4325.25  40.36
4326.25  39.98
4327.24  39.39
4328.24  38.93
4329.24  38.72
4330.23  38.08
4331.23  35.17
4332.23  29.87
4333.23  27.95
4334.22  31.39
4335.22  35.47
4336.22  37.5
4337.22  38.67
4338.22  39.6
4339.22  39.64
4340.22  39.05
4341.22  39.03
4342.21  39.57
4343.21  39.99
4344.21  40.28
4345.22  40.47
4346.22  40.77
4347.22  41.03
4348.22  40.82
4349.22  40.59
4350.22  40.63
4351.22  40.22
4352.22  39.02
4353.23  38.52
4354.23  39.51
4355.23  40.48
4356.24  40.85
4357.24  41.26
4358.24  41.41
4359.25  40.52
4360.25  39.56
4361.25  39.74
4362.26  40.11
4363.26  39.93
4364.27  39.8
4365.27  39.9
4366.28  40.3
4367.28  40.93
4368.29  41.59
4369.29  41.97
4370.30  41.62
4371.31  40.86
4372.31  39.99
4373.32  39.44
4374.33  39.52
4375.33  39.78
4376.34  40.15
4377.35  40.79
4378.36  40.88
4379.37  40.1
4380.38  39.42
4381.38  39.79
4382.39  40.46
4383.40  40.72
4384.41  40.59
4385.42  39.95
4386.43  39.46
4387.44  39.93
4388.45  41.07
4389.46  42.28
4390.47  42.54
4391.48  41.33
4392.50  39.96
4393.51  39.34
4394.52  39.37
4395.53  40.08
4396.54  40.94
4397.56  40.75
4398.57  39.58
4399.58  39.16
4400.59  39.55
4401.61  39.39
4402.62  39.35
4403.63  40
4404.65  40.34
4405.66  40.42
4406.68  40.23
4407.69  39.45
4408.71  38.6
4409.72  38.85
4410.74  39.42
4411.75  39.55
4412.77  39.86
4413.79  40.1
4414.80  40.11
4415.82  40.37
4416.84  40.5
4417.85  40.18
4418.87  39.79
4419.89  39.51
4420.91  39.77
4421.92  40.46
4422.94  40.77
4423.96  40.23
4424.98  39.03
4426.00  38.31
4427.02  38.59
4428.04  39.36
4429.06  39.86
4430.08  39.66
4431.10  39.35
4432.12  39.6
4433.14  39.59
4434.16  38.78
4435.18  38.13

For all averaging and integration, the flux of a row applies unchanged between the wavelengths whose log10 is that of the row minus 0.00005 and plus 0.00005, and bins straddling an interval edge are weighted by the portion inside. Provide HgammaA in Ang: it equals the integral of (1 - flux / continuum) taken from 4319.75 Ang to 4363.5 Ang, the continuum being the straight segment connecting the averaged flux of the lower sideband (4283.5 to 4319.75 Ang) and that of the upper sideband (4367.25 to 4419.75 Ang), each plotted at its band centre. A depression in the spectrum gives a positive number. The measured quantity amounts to 1.3 Ang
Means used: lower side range 40.3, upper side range 40.2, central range 39.1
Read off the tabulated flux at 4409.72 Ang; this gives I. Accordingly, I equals 38.85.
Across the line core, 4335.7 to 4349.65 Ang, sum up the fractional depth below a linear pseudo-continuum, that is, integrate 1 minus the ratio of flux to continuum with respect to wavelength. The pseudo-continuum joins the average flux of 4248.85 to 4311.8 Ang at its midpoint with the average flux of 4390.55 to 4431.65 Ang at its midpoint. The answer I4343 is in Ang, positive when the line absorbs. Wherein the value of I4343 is 0.2 Ang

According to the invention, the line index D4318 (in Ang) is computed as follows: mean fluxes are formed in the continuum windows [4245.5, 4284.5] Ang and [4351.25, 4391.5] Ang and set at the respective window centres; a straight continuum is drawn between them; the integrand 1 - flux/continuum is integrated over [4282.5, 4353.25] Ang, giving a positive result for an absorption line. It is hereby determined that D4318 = 1.9 Ang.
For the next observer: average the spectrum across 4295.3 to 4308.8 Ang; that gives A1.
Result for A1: 40.9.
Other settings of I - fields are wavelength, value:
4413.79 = 40.1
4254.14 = 42.58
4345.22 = 40.47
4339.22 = 39.64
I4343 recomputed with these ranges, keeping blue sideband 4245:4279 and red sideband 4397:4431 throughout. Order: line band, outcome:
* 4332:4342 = 1.1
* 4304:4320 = -0.1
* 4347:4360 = 0.0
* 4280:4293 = 0.4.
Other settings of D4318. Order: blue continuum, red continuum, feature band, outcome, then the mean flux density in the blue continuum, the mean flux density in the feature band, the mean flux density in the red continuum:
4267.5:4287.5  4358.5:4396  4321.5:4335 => 1.16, 40.8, 37.1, 40.4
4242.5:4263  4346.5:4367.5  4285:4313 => 0.34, 40.9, 40.1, 40.3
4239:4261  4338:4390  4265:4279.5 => -0.10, 41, 41.1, 40.3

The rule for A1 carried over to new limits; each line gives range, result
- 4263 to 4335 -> 39.9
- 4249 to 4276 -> 41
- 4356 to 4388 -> 40.4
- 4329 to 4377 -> 39.2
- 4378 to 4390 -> 40.4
